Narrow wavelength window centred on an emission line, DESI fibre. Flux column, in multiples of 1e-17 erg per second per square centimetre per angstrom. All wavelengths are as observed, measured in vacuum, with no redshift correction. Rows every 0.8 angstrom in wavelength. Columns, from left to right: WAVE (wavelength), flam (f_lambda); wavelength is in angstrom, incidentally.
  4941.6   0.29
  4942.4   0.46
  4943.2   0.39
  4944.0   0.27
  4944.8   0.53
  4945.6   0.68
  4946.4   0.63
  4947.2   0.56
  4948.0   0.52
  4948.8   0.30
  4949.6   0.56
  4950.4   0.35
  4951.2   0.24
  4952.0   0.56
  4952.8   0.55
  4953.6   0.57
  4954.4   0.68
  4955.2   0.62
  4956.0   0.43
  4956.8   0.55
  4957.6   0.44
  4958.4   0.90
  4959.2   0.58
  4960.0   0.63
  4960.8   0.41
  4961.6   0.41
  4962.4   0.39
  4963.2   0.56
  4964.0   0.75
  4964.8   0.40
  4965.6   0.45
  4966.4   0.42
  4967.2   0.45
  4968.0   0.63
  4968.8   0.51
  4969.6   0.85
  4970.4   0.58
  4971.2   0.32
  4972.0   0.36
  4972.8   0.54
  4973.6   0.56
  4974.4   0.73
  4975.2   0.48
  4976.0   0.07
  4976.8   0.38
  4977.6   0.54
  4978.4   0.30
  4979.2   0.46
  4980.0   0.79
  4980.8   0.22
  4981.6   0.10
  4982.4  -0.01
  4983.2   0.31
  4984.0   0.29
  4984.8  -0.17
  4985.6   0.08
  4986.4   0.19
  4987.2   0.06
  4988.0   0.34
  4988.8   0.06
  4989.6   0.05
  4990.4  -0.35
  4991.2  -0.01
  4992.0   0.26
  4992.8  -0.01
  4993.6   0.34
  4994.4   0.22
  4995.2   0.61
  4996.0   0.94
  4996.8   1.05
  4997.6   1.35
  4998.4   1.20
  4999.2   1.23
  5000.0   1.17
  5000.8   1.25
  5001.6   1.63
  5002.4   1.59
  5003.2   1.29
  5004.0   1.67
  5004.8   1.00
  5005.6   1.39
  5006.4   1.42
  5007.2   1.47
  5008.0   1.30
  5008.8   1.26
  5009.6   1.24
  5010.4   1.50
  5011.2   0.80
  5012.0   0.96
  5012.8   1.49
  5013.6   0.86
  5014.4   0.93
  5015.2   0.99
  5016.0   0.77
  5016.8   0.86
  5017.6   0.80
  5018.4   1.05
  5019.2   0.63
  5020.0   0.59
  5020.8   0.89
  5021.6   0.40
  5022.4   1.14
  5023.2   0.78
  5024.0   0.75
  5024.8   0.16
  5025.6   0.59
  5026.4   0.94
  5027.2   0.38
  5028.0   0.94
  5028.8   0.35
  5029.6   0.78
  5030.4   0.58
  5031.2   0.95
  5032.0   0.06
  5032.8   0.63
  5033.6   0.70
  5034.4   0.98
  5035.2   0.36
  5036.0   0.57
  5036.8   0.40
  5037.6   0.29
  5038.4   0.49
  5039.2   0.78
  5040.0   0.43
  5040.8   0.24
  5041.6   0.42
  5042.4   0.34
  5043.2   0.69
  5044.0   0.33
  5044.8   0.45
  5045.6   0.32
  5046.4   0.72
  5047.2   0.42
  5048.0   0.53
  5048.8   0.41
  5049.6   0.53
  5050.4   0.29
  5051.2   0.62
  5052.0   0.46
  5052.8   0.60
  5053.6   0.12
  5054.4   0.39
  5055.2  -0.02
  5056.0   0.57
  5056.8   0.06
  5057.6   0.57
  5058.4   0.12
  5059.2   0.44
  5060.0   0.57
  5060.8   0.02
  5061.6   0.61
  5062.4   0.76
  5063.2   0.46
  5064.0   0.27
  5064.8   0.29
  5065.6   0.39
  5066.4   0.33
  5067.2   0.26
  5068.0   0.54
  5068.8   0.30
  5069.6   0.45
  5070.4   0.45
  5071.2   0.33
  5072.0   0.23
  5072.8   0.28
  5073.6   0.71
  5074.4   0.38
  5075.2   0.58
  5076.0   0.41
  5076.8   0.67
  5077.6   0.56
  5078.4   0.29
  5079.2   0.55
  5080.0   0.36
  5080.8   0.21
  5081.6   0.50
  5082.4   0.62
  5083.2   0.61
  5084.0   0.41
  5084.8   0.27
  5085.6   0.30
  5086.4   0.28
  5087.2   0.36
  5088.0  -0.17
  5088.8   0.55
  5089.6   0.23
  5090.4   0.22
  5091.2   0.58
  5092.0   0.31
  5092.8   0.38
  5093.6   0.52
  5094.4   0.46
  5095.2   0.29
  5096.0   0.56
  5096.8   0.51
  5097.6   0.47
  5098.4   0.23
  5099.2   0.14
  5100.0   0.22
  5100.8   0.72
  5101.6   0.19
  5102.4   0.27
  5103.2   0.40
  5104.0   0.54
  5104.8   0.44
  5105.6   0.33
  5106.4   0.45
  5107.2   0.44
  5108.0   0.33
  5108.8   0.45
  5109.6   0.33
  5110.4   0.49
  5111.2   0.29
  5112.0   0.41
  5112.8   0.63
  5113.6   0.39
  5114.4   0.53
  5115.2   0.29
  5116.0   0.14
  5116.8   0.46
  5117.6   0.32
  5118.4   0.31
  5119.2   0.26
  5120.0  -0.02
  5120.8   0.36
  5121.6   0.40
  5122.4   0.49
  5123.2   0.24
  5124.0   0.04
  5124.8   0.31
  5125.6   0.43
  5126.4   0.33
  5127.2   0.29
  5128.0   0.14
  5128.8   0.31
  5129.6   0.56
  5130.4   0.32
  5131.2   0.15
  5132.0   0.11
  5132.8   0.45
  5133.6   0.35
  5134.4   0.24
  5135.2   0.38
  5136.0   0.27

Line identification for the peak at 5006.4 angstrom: C IV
